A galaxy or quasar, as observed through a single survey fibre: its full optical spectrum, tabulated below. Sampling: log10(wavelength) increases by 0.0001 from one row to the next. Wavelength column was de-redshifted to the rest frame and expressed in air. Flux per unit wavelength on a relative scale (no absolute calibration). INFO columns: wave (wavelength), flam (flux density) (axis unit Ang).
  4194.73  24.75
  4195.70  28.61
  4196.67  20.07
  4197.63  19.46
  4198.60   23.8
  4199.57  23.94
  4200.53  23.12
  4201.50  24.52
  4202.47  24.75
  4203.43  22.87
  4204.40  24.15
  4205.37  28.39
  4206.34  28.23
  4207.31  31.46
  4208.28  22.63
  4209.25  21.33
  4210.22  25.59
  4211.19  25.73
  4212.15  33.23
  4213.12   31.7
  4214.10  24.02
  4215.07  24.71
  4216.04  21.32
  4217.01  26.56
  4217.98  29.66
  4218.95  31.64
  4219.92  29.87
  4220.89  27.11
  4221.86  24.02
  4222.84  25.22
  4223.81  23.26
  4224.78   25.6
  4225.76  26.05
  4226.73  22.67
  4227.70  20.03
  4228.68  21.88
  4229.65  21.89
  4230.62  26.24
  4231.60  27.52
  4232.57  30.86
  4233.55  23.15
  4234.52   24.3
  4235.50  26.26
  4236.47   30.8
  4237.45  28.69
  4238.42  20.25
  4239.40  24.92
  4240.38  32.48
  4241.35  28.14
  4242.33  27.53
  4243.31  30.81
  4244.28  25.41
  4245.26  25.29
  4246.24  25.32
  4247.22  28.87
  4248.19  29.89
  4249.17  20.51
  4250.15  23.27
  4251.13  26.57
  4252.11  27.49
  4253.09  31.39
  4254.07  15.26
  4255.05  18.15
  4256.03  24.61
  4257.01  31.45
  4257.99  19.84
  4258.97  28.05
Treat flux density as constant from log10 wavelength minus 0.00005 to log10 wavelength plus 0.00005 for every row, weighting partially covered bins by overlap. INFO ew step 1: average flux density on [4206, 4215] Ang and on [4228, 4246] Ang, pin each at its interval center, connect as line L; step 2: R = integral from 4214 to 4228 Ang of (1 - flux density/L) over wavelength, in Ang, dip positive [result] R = 0.6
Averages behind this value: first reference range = 27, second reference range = 26.4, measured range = 25.6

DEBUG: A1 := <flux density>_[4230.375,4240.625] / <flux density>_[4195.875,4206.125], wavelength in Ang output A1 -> 1.12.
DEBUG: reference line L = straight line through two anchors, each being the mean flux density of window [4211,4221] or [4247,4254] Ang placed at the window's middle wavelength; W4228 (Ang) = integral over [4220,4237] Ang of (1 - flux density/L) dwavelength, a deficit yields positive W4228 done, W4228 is 1.24 Ang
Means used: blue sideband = 27.9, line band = 25.2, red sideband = 26.1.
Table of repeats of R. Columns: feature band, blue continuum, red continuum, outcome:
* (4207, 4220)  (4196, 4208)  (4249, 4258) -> -1.3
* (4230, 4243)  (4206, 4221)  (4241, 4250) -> -0.1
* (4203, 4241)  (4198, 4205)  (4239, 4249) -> -0.6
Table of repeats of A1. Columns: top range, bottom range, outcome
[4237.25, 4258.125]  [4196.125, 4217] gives 1.03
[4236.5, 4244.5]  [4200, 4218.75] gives 1.06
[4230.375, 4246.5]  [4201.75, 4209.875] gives 1.06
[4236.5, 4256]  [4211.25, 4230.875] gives 1.00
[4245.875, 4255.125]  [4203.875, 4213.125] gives 0.92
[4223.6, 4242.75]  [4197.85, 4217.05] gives 1.01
